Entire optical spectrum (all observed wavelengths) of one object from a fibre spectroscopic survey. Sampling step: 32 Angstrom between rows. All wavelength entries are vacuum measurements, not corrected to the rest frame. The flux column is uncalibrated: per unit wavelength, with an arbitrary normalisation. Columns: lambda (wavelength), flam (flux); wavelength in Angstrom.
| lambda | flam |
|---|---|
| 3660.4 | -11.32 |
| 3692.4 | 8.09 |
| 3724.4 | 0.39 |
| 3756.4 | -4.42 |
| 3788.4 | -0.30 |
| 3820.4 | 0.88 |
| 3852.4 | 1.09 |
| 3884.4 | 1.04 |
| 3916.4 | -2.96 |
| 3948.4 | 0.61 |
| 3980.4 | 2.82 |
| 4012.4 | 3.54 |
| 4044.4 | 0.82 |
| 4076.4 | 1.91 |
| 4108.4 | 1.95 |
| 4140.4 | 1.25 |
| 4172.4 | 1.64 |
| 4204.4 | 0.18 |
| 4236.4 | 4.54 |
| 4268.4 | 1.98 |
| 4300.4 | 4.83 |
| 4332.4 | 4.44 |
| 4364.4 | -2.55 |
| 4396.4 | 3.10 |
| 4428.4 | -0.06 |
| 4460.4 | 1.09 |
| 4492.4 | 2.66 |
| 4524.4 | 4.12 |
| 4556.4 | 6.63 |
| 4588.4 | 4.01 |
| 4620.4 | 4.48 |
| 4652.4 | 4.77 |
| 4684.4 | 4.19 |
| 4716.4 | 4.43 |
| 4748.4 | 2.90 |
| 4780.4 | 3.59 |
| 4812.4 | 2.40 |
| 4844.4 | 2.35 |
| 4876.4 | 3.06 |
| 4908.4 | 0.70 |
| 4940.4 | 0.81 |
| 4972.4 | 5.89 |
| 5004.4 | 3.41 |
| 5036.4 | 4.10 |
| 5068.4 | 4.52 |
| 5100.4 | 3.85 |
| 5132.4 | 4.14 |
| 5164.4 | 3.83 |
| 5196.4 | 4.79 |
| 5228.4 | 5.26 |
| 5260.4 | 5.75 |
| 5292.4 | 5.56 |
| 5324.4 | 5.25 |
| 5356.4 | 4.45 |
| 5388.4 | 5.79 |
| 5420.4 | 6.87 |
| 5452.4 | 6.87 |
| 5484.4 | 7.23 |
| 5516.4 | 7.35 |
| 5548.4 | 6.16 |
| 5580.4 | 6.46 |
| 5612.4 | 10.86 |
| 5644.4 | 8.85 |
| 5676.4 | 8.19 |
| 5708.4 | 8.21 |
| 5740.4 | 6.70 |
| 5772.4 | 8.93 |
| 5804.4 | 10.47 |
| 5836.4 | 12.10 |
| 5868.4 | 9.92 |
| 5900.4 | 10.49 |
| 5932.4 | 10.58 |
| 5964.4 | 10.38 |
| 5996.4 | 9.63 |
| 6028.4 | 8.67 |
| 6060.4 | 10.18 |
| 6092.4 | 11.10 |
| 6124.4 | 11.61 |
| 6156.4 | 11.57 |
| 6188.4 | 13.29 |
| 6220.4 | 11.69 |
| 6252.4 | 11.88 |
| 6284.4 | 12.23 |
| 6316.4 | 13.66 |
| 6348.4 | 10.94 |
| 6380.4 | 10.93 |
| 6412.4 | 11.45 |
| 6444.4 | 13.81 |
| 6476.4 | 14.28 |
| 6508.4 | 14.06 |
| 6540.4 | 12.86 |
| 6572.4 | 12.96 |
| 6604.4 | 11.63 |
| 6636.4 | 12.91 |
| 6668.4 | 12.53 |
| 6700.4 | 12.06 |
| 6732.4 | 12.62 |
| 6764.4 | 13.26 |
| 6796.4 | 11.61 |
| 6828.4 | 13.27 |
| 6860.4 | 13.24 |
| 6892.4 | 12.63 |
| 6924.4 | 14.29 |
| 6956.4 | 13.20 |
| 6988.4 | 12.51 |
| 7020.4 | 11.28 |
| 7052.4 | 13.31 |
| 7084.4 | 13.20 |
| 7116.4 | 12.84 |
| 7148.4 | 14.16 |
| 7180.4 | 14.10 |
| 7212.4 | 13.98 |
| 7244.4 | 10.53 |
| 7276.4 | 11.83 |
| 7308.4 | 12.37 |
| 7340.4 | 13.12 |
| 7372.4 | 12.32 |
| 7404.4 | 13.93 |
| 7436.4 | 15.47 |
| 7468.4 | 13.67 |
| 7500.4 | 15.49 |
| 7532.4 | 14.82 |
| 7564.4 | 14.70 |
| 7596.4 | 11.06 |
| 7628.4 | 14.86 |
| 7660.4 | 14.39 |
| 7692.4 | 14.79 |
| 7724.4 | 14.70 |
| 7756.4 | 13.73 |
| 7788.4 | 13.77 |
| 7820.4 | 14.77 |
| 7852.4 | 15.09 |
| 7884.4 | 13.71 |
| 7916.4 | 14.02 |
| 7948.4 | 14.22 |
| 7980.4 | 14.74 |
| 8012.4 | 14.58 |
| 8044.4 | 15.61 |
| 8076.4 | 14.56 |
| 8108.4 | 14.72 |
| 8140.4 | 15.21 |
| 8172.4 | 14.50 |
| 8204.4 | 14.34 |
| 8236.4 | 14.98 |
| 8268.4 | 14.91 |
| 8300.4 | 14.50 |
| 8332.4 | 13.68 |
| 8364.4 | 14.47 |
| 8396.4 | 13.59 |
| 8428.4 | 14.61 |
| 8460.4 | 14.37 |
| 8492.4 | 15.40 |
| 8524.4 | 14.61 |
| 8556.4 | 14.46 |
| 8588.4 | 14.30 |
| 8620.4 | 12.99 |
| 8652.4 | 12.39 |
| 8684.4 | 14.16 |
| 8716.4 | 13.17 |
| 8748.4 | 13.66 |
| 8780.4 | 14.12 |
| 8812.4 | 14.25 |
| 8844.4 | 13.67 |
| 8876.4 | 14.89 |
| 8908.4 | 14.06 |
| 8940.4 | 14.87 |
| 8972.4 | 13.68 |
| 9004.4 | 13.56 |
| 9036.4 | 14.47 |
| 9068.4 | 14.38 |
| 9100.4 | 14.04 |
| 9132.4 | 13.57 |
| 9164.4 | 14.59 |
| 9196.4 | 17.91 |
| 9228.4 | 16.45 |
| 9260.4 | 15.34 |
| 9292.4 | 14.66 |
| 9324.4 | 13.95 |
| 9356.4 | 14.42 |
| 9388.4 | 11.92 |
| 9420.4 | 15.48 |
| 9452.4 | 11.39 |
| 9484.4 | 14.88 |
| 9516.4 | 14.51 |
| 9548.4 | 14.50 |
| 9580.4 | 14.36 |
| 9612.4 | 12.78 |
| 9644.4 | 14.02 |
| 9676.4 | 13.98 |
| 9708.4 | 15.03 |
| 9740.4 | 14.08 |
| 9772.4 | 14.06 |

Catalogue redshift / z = 0.401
